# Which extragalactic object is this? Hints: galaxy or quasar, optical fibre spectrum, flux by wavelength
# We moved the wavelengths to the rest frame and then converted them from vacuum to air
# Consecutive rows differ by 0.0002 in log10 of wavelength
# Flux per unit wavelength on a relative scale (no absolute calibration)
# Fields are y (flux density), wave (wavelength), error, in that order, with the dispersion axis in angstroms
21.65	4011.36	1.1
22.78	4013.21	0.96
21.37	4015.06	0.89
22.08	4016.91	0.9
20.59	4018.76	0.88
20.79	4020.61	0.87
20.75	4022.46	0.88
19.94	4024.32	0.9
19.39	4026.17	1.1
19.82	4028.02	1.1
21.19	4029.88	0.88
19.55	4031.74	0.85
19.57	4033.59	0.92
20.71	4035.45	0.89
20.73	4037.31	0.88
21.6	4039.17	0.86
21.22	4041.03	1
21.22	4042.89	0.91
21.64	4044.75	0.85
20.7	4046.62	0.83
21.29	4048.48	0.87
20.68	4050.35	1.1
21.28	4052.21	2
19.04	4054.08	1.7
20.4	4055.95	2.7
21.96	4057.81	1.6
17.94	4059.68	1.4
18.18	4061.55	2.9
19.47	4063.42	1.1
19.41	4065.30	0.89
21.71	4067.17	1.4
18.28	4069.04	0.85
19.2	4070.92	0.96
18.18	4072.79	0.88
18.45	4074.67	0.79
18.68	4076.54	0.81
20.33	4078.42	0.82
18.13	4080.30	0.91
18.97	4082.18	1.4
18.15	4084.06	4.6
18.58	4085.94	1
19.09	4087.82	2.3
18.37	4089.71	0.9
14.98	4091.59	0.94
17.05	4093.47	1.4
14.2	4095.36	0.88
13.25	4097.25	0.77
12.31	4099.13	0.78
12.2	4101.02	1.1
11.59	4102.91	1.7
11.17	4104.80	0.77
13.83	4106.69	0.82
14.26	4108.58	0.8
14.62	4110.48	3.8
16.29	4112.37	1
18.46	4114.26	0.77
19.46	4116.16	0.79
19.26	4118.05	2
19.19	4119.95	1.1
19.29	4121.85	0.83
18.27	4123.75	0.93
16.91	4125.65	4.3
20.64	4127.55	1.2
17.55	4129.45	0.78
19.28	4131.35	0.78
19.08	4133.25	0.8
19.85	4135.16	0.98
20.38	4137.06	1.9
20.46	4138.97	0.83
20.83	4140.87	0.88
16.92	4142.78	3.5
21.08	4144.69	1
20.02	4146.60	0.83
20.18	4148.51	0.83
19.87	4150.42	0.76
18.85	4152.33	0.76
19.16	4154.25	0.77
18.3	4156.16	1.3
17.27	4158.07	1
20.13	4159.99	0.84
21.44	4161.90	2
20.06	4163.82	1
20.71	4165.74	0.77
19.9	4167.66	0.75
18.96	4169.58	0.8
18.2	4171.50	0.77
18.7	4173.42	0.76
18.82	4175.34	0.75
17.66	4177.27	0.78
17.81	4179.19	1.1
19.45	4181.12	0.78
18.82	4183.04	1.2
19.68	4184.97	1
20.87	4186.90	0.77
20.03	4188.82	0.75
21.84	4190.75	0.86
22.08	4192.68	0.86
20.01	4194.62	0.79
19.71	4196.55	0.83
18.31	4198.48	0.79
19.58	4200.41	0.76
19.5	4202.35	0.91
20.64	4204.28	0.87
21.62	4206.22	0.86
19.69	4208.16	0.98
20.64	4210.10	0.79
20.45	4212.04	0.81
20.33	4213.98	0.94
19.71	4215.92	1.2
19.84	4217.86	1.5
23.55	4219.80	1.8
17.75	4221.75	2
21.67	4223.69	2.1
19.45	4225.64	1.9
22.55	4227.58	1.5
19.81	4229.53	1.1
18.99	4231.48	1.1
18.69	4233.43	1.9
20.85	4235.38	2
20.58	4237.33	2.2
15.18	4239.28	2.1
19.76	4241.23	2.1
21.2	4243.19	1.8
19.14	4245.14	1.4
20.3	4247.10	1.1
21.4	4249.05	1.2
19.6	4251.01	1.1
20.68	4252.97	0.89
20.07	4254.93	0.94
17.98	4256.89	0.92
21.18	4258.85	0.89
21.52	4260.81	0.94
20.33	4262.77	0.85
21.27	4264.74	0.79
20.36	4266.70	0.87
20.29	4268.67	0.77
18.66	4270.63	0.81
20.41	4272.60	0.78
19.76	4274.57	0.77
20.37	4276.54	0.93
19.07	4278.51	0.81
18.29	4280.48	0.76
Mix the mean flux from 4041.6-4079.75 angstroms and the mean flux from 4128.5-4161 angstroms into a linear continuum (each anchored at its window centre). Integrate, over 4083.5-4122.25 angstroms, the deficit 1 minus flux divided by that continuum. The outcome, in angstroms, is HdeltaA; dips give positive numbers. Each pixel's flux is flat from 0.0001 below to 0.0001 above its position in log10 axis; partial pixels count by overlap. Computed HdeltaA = 7.3 angstroms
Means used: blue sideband 19.9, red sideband 19.4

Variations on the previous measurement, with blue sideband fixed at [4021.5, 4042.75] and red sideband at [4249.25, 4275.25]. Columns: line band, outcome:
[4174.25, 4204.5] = 0.9 angstroms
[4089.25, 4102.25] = 3.8 angstroms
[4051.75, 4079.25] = 1.3 angstroms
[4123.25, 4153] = 1.3 angstroms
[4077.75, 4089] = 0.9 angstroms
